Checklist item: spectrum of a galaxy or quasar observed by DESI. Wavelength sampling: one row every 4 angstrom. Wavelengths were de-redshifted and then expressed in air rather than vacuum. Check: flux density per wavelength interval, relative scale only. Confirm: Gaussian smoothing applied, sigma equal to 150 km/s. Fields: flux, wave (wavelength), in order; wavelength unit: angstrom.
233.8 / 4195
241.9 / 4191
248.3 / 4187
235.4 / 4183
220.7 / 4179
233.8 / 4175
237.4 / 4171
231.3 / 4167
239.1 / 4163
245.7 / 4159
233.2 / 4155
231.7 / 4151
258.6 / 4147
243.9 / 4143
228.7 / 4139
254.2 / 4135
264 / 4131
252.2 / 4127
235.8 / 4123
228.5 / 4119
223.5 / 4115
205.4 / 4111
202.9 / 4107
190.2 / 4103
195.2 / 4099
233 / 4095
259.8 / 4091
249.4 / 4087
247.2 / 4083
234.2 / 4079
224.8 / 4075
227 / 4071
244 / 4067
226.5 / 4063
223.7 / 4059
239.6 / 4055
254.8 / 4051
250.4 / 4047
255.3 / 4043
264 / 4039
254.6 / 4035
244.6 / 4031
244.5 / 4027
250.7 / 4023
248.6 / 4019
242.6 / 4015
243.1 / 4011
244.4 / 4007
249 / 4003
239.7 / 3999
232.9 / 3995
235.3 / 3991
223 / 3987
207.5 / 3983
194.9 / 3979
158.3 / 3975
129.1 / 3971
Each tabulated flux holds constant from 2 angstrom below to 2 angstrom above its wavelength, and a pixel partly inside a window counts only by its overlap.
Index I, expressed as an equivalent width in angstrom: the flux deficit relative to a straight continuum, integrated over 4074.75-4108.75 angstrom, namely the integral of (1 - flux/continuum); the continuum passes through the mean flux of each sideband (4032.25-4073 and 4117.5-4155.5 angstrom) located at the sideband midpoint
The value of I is 2.41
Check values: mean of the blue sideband 244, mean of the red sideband 244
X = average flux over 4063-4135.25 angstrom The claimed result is 231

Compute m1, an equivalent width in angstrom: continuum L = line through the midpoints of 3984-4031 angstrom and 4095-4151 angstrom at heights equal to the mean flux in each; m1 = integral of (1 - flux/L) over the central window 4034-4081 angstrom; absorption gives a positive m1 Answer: -1.1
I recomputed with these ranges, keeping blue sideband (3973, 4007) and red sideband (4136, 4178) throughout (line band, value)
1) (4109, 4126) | 0.6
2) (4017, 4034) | -1.9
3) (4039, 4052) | -1.7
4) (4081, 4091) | -0.9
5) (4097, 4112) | 2.2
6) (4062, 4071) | -0.3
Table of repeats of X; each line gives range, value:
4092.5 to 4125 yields 215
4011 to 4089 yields 243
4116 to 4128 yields 236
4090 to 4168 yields 233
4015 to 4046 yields 251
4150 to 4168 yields 237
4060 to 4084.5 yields 233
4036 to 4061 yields 248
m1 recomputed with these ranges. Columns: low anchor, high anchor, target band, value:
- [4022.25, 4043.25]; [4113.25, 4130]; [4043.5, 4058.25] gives 0.1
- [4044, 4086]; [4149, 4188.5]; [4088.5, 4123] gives 2.6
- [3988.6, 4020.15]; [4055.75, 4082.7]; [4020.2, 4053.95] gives -2.2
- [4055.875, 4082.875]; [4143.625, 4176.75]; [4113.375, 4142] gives -0.6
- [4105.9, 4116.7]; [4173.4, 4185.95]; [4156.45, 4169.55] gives -0.7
